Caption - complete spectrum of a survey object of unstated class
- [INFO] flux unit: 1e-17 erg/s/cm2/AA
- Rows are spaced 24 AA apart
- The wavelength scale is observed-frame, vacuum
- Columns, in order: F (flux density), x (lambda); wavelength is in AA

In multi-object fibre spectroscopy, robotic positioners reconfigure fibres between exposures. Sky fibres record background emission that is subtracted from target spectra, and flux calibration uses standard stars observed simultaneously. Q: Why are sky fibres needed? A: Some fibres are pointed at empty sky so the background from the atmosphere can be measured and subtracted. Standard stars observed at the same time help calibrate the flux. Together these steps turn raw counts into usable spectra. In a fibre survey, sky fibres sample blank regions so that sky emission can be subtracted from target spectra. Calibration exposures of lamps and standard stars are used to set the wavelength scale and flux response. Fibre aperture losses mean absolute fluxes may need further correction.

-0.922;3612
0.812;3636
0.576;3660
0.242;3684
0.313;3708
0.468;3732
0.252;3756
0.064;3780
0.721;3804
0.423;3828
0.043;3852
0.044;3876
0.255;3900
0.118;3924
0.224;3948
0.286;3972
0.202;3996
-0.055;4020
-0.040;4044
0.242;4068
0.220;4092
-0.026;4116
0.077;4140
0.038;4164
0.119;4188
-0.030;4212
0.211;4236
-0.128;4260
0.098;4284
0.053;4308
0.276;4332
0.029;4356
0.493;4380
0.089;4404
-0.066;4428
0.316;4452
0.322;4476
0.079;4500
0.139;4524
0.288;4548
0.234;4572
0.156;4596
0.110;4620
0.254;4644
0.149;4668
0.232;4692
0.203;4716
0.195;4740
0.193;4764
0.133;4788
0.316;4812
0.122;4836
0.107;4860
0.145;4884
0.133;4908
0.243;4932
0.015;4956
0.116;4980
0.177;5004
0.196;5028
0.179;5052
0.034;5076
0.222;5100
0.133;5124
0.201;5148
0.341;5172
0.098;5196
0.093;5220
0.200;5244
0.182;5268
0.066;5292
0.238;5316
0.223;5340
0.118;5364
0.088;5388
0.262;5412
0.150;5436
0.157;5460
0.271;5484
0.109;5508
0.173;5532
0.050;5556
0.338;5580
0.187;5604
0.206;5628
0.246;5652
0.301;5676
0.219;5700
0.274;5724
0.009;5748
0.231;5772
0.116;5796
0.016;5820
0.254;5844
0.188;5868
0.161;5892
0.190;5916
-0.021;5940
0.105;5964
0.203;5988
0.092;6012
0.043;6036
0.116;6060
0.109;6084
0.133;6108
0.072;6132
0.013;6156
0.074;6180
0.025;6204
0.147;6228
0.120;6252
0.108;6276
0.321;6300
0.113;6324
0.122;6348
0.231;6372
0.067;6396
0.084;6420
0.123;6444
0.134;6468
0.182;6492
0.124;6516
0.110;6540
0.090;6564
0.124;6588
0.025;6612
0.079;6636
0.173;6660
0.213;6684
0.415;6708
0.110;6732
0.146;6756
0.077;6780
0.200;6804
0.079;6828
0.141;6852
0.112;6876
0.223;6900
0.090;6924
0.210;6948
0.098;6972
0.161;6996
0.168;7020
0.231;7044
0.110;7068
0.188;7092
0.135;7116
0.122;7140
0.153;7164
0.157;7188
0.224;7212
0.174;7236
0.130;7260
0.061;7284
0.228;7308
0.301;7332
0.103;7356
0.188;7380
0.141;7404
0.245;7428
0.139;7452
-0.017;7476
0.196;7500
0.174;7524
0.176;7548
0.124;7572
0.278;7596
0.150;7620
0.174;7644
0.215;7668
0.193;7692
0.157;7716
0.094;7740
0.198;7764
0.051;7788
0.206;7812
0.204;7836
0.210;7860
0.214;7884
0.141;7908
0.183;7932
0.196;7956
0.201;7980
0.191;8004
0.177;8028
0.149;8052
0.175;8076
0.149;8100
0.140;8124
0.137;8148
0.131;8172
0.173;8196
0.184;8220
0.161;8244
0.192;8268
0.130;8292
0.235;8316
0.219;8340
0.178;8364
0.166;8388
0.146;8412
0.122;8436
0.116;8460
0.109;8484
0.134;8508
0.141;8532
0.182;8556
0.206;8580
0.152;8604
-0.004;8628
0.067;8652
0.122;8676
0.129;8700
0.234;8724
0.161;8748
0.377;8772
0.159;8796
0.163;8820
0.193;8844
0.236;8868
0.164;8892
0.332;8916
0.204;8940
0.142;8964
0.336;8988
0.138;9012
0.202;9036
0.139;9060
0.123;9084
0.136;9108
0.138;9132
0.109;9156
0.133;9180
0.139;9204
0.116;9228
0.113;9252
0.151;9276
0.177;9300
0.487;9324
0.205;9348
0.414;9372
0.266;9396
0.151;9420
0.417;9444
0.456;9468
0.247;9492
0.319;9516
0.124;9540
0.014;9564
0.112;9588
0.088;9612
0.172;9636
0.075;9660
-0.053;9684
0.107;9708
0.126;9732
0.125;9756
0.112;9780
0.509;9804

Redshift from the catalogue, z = 0.80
